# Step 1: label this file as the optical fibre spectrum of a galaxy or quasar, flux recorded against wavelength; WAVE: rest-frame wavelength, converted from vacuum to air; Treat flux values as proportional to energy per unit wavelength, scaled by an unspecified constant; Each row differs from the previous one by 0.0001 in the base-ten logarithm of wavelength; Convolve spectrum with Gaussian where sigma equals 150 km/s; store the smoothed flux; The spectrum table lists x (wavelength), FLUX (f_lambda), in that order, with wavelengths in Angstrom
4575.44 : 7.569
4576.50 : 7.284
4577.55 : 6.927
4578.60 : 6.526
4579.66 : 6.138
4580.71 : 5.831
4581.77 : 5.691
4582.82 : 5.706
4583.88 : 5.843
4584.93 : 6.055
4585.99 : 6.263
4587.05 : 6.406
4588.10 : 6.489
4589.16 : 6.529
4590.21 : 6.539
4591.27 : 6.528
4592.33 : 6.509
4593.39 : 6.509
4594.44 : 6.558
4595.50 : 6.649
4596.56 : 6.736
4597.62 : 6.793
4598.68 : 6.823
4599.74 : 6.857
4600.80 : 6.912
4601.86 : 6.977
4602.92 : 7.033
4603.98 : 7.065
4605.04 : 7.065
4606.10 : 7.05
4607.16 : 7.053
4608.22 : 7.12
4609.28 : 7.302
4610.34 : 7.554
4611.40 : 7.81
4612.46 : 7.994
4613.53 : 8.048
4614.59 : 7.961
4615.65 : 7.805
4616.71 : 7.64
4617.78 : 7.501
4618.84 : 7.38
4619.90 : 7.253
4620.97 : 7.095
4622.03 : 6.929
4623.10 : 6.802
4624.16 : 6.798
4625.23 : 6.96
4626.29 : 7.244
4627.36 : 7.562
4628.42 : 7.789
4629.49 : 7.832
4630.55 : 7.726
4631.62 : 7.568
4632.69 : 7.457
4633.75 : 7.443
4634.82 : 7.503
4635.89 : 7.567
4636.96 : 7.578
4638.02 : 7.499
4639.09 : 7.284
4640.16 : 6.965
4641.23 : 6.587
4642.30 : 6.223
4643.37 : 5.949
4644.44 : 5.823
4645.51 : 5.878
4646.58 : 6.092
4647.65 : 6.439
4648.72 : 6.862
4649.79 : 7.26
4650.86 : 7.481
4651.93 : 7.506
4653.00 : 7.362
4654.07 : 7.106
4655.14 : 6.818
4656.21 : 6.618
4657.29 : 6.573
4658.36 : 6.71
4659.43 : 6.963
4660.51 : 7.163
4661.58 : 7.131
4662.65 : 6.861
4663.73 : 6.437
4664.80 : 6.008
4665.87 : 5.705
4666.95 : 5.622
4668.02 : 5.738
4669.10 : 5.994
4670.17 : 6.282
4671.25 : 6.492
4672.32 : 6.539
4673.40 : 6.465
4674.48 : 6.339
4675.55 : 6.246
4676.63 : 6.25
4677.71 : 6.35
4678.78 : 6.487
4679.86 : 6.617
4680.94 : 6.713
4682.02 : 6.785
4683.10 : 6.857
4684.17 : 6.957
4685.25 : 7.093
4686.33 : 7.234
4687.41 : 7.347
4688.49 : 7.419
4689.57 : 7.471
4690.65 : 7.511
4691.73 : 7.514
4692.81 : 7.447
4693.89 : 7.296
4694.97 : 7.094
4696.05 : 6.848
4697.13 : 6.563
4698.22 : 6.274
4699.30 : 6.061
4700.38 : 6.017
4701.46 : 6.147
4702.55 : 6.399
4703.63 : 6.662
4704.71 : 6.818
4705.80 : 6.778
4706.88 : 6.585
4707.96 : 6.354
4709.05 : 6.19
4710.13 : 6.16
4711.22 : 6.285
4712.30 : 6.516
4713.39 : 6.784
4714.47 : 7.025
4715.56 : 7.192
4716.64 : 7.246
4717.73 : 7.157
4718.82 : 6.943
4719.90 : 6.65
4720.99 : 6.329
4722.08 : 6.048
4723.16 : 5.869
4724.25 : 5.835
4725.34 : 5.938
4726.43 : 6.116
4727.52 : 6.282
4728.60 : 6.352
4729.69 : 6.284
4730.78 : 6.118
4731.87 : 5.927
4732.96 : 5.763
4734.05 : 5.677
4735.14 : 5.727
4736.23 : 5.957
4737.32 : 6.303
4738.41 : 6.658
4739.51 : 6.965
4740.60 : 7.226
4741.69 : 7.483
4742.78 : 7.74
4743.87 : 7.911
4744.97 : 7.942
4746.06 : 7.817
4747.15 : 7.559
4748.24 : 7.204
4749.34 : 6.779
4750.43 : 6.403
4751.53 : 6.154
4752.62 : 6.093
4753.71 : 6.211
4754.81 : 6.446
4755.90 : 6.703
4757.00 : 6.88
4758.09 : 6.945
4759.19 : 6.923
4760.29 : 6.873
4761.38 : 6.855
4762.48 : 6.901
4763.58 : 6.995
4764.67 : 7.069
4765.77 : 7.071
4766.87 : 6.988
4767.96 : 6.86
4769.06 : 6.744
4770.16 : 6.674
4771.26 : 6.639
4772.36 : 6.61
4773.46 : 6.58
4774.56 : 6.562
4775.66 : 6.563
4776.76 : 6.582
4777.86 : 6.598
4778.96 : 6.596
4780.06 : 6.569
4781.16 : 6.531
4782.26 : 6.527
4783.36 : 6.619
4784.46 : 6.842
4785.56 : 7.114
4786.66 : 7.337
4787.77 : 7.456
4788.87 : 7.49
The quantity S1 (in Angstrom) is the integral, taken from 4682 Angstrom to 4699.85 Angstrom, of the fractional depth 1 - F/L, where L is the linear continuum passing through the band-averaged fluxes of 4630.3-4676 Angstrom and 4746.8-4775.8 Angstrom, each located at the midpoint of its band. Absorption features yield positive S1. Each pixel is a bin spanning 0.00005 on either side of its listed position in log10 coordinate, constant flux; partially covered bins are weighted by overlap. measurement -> -0.8 Angstrom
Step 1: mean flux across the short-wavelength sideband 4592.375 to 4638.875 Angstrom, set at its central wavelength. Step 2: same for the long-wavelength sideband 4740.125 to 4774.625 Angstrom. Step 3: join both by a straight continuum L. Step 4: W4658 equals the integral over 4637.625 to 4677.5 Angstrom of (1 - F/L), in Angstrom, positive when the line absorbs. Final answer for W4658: 3.3 Angstrom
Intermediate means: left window 7.27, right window 6.94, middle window 6.57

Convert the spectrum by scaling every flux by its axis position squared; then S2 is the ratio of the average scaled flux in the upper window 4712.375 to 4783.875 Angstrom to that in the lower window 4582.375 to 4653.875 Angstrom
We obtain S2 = 1.01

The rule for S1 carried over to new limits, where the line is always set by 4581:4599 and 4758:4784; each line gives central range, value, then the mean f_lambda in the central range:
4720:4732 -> 0.95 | 6.13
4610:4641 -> -4.86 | 7.46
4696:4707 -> 0.26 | 6.44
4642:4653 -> -0.18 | 6.6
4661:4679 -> 0.68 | 6.29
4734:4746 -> -0.50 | 6.96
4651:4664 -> -0.90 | 6.96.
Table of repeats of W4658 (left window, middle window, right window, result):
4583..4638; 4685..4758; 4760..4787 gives 2.05 Angstrom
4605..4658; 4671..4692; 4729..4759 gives 0.39 Angstrom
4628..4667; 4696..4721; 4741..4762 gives 1.36 Angstrom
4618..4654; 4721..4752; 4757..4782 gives 1.22 Angstrom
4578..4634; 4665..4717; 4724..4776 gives 1.25 Angstrom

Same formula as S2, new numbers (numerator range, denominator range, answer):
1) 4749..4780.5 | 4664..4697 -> 1.04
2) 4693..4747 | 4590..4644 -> 0.96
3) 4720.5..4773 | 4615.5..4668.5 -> 1.00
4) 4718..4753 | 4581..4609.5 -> 1.05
